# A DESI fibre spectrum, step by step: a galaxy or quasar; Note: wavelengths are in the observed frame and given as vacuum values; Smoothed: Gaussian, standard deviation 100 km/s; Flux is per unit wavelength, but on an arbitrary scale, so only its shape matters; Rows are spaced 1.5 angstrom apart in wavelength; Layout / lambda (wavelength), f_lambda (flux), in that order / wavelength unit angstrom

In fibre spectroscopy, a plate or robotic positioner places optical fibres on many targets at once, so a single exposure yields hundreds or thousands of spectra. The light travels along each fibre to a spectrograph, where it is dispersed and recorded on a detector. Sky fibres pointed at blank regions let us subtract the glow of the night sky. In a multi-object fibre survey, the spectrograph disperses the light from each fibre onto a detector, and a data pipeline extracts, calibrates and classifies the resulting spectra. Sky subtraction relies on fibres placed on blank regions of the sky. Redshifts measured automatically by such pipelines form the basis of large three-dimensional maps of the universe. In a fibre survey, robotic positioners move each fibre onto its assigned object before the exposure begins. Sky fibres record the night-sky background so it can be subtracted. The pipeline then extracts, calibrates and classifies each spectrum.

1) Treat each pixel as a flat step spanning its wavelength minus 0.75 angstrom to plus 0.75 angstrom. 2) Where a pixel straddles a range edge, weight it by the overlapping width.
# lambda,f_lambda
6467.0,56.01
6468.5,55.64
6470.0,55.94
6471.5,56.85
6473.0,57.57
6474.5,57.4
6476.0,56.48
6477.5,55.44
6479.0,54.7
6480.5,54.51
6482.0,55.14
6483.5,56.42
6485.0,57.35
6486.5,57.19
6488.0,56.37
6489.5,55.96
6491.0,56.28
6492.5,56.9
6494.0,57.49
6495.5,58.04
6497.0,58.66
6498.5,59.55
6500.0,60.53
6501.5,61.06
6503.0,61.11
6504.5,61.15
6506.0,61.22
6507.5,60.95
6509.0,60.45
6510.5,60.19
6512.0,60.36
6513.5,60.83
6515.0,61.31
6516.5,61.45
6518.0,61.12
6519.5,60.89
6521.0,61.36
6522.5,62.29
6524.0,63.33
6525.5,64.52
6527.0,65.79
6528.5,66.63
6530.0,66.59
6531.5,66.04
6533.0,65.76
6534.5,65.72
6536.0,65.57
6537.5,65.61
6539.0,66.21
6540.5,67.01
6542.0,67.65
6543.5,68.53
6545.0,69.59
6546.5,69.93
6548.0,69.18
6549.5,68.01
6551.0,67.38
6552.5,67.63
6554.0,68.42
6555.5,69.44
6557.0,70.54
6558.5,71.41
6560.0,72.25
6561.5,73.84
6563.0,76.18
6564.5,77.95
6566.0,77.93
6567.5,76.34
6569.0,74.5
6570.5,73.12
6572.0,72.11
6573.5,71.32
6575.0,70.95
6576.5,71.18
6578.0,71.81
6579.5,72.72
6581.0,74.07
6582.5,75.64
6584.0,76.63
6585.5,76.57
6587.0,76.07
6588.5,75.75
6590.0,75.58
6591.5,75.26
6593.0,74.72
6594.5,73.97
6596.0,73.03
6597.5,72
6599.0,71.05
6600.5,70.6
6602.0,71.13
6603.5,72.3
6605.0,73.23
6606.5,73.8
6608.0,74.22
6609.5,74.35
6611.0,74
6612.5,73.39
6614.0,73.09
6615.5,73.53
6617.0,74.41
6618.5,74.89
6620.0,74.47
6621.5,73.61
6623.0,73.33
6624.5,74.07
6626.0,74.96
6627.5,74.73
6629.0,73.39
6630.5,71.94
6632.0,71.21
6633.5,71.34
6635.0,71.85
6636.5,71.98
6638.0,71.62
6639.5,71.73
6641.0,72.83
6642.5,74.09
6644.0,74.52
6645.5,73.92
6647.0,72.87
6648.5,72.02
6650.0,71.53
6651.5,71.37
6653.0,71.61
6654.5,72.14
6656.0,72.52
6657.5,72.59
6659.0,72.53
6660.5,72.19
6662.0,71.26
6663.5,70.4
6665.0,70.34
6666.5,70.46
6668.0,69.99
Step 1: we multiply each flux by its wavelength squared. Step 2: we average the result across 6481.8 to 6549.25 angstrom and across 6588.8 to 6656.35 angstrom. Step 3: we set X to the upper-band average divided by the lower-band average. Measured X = 1.21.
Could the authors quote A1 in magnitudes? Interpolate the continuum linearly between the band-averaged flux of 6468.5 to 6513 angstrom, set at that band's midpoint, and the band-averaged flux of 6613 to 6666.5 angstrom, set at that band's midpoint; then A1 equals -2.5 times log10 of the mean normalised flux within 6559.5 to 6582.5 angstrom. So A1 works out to -0.12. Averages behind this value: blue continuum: 58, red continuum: 72.7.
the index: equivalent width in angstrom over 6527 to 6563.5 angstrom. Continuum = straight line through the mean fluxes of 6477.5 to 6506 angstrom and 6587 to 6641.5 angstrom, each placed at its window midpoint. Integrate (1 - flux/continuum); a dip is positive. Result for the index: -2.2 angstrom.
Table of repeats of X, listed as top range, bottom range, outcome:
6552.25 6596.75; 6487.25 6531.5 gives 1.23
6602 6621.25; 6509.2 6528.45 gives 1.22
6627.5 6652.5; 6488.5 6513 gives 1.27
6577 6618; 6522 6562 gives 1.11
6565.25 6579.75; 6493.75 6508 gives 1.25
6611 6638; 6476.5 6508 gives 1.32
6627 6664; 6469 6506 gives 1.32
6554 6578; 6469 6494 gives 1.33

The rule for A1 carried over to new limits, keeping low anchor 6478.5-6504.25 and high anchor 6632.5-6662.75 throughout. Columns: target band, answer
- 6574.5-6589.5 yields -0.13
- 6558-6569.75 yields -0.17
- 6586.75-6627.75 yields -0.08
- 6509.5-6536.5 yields -0.05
